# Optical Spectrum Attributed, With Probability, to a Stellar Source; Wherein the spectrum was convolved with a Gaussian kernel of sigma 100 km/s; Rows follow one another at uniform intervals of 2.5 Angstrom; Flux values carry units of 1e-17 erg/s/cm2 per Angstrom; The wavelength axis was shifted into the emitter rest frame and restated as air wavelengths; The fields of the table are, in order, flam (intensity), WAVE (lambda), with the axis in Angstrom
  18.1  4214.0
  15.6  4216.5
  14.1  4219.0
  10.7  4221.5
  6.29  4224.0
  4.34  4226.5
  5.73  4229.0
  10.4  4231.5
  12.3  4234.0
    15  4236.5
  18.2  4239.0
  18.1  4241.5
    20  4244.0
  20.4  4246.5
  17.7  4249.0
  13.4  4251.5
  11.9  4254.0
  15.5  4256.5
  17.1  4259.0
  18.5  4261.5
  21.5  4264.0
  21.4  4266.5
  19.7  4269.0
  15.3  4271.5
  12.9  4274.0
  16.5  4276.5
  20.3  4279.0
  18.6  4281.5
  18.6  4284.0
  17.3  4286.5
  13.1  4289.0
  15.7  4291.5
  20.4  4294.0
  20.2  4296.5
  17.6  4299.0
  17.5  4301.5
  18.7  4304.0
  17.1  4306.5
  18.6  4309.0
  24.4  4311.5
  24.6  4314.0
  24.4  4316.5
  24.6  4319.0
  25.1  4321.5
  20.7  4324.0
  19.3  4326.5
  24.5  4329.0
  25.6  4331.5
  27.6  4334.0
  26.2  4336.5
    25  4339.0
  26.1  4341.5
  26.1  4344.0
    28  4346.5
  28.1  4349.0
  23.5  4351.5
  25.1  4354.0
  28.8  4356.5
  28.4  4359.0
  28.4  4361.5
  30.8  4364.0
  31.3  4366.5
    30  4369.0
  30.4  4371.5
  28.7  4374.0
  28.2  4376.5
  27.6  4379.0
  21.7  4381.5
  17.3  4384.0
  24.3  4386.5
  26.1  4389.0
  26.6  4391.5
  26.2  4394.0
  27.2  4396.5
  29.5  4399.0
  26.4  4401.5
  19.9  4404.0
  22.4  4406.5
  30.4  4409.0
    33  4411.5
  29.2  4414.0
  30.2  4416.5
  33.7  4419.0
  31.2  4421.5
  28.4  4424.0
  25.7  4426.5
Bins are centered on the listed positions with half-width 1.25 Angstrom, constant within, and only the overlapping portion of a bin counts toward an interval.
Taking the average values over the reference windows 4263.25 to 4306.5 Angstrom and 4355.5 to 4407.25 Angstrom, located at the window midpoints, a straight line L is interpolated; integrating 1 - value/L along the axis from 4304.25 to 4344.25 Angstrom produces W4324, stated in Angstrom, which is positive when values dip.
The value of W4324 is -3.77 Angstrom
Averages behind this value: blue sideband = 17.9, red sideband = 26.7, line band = 23.6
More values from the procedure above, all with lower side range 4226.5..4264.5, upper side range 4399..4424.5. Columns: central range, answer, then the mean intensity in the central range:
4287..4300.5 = 1.21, 17.4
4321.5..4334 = -0.84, 23.3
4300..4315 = 0.14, 20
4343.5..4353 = -1.21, 26.4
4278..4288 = -0.17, 18.5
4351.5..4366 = -2.23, 28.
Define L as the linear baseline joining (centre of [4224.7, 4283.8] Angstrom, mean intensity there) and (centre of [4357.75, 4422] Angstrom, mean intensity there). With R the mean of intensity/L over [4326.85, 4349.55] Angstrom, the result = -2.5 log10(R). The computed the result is -0.13 mag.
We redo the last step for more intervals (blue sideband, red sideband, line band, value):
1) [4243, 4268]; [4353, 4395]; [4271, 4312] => 0.16 mag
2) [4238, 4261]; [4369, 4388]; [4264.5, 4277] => 0.06 mag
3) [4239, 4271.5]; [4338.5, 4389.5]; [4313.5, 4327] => 0.00 mag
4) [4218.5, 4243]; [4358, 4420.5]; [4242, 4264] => -0.24 mag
